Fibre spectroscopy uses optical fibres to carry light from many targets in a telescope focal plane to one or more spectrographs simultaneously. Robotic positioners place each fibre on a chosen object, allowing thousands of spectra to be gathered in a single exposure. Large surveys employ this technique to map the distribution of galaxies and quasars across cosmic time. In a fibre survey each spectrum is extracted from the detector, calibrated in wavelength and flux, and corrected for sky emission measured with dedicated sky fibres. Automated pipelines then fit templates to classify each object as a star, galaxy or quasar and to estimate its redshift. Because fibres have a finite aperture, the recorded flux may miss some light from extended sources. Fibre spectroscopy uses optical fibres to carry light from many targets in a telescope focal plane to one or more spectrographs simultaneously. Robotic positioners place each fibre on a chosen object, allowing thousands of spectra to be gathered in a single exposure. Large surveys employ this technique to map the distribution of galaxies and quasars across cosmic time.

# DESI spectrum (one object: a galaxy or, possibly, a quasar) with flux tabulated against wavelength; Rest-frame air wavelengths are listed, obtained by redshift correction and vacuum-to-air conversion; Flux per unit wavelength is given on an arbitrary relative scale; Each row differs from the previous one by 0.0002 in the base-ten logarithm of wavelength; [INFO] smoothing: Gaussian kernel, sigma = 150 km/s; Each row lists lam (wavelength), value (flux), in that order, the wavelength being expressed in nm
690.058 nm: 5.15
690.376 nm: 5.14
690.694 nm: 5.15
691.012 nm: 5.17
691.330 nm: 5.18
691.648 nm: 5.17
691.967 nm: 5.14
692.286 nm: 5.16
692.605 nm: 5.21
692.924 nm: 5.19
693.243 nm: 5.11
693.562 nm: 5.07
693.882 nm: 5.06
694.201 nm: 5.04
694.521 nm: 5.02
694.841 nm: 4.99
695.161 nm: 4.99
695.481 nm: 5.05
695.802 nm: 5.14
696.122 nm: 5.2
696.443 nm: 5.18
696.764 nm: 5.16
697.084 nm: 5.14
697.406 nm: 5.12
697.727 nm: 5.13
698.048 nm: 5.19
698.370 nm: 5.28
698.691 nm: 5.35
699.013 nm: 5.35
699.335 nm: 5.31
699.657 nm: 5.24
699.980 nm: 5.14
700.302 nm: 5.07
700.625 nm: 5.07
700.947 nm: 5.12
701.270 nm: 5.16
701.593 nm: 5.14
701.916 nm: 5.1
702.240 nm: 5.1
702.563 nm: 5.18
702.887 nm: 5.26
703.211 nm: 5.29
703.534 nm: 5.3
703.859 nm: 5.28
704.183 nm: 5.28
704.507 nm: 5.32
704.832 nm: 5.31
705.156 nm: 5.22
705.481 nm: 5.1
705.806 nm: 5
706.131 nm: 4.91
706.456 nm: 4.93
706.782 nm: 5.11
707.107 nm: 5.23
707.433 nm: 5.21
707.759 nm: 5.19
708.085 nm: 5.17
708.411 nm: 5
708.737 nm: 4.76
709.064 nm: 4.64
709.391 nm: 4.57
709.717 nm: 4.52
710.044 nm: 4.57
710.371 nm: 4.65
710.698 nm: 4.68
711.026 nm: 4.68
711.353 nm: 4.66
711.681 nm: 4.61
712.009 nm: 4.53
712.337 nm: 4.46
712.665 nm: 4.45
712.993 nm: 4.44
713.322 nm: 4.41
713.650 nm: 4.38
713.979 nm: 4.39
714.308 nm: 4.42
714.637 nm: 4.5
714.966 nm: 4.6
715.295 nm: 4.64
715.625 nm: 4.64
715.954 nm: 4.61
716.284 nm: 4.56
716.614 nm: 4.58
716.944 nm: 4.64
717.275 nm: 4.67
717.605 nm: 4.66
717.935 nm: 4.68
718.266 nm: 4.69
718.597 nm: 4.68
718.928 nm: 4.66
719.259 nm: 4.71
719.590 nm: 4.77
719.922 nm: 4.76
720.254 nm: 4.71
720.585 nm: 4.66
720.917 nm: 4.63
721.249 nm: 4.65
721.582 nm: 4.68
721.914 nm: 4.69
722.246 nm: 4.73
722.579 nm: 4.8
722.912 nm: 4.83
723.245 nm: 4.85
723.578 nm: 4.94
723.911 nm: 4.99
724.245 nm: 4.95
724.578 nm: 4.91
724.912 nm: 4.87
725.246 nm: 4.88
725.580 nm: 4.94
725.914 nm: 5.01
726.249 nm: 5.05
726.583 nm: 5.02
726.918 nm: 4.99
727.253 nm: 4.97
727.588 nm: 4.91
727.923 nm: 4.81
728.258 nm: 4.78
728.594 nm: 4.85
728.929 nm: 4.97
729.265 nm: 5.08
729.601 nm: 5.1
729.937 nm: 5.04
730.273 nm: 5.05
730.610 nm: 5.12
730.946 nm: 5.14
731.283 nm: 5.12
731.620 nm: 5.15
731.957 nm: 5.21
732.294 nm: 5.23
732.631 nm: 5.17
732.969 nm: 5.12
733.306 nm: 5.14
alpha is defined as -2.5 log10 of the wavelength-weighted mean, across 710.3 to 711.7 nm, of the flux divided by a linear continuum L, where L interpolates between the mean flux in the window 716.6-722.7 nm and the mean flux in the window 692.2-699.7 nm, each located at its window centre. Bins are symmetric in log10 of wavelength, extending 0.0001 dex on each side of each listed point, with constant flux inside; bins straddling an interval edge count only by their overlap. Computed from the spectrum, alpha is 0.045 mag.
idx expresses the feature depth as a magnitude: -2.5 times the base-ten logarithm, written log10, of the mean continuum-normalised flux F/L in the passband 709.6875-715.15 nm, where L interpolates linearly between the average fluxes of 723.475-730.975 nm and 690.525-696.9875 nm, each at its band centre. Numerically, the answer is 0.12 mag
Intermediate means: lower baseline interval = 5.12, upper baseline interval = 4.97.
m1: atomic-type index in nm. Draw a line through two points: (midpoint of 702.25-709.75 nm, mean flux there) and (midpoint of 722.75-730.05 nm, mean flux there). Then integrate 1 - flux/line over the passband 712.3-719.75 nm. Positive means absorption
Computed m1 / 0.65 nm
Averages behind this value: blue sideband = 5.09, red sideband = 4.94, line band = 4.58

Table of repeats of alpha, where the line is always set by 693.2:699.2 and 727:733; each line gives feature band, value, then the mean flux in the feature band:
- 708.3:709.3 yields 0.07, 4.77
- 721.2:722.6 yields 0.08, 4.71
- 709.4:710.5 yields 0.12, 4.58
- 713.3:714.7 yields 0.15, 4.42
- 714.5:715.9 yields 0.11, 4.6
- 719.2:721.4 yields 0.08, 4.7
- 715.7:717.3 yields 0.11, 4.61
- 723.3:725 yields 0.03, 4.93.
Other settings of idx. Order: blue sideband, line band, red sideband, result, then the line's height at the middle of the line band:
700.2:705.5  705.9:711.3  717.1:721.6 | 0.04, 5.02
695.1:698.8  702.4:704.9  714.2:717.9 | -0.07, 4.97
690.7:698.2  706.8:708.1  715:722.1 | -0.07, 4.88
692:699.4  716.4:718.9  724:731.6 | 0.09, 5.04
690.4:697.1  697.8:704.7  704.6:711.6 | -0.04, 5.01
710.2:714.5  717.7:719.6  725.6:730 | 0.00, 4.7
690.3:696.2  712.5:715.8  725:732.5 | 0.13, 5.06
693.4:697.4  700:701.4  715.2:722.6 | -0.02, 4.99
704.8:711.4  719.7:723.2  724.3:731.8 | 0.05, 4.96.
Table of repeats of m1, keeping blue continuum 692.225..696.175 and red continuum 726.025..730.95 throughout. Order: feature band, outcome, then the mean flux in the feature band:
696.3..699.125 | -0.07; 5.21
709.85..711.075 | 0.10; 4.64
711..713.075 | 0.20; 4.54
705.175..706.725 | 0.01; 5.01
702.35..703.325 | -0.03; 5.23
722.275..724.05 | 0.05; 4.87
